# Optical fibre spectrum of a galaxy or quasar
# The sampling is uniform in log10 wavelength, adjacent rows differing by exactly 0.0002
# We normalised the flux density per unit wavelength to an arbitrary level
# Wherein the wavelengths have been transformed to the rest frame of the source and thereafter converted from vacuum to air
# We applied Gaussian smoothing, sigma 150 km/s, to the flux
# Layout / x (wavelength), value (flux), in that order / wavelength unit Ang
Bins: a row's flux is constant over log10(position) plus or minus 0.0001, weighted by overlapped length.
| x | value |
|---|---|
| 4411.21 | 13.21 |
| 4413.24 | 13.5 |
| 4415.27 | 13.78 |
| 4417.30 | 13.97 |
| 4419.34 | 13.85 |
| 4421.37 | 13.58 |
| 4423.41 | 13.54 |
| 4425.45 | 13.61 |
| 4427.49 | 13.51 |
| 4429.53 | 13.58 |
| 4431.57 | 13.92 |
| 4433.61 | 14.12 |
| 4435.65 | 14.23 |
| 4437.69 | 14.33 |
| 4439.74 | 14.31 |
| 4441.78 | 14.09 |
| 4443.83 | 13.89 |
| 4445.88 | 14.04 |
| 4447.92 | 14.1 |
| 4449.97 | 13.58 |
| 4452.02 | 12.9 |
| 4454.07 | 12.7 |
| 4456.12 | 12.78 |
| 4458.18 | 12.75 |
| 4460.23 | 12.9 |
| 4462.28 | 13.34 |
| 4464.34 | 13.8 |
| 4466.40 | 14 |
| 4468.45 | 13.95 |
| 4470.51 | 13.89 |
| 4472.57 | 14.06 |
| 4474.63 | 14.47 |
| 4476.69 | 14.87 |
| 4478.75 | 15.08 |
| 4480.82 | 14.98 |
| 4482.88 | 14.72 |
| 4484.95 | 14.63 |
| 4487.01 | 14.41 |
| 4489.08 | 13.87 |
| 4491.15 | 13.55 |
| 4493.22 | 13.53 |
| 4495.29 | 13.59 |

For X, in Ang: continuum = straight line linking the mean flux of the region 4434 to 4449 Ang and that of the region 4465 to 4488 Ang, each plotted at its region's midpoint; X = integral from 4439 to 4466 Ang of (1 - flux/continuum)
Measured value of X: 1.4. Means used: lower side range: 14.1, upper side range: 14.5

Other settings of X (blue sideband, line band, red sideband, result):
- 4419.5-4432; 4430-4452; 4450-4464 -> -1.1 Ang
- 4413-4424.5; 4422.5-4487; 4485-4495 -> -0.4 Ang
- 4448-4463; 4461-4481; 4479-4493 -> -0.7 Ang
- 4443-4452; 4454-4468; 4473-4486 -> 0.9 Ang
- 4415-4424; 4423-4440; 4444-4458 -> -0.4 Ang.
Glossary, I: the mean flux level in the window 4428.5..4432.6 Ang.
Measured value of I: 13.8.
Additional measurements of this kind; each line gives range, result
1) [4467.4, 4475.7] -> 14.1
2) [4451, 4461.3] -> 12.8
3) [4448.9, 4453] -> 13.2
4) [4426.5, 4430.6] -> 13.5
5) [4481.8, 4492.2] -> 14.2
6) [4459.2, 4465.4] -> 13.3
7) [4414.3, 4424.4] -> 13.7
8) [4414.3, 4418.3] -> 13.9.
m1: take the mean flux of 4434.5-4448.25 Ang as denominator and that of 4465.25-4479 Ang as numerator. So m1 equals 1.01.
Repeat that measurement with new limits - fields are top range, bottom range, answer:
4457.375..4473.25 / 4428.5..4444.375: 0.97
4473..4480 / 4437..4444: 1.04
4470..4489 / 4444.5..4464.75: 1.10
